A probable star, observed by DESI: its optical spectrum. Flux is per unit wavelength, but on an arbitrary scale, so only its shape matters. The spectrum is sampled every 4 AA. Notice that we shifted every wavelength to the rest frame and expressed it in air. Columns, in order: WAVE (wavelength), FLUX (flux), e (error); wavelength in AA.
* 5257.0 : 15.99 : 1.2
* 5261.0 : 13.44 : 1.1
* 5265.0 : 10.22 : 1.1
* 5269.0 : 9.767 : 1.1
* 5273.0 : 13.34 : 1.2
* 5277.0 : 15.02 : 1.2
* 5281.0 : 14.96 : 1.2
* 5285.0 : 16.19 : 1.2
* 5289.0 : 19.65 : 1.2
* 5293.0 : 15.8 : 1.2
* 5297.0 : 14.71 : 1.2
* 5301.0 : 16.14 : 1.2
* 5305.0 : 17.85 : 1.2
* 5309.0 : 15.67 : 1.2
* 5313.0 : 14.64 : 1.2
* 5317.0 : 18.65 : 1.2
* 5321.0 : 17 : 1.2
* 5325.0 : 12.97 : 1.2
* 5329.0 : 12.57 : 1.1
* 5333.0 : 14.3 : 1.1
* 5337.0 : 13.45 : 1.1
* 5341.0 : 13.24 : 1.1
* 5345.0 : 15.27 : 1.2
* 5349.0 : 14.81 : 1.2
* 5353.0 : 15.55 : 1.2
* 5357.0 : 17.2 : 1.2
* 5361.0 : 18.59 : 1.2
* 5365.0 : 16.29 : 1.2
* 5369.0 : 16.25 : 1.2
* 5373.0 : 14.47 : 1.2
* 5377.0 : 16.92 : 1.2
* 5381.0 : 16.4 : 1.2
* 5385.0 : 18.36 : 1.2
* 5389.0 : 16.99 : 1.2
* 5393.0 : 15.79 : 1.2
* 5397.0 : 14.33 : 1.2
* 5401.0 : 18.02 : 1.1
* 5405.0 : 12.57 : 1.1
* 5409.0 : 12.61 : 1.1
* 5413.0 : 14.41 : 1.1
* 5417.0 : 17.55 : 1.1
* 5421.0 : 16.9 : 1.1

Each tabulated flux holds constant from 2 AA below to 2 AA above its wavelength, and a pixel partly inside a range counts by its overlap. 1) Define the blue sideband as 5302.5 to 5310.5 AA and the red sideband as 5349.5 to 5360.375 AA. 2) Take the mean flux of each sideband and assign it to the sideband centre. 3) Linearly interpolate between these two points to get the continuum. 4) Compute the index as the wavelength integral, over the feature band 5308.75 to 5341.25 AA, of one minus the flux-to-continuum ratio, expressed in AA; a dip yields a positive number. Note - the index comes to 3.7 AA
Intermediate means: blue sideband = 16.8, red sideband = 16.4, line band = 14.7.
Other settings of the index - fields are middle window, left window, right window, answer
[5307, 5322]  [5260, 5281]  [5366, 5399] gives -2.6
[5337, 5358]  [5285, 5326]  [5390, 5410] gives 1.0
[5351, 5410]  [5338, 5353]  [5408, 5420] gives -4.8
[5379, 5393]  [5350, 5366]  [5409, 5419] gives -0.9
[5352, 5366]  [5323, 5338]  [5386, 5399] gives -2.5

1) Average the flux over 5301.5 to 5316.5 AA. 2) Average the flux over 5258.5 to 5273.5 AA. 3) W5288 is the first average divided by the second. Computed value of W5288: 1.4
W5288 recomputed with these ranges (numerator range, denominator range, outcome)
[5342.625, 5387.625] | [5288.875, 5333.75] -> 1.04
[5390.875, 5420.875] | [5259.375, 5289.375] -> 1.10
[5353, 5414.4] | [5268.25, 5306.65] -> 1.03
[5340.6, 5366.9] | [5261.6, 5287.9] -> 1.19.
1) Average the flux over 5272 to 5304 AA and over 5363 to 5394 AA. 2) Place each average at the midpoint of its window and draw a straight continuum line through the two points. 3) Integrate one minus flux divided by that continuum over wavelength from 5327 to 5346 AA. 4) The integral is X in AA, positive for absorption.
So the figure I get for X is 2.9 AA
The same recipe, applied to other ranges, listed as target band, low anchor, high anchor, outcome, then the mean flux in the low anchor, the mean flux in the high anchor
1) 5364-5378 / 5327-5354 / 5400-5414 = -1.7 AA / 14.1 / 14.1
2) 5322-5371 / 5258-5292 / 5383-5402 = 1.9 AA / 14.2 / 16.6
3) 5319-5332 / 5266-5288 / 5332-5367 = 0.7 AA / 14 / 15.4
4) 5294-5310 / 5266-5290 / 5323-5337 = -2.5 AA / 14.4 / 13.3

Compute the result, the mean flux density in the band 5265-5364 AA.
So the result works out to 15.2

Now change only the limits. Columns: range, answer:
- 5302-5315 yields 16.1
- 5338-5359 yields 15.1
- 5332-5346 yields 14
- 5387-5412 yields 15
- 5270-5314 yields 15.7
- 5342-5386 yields 16.3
